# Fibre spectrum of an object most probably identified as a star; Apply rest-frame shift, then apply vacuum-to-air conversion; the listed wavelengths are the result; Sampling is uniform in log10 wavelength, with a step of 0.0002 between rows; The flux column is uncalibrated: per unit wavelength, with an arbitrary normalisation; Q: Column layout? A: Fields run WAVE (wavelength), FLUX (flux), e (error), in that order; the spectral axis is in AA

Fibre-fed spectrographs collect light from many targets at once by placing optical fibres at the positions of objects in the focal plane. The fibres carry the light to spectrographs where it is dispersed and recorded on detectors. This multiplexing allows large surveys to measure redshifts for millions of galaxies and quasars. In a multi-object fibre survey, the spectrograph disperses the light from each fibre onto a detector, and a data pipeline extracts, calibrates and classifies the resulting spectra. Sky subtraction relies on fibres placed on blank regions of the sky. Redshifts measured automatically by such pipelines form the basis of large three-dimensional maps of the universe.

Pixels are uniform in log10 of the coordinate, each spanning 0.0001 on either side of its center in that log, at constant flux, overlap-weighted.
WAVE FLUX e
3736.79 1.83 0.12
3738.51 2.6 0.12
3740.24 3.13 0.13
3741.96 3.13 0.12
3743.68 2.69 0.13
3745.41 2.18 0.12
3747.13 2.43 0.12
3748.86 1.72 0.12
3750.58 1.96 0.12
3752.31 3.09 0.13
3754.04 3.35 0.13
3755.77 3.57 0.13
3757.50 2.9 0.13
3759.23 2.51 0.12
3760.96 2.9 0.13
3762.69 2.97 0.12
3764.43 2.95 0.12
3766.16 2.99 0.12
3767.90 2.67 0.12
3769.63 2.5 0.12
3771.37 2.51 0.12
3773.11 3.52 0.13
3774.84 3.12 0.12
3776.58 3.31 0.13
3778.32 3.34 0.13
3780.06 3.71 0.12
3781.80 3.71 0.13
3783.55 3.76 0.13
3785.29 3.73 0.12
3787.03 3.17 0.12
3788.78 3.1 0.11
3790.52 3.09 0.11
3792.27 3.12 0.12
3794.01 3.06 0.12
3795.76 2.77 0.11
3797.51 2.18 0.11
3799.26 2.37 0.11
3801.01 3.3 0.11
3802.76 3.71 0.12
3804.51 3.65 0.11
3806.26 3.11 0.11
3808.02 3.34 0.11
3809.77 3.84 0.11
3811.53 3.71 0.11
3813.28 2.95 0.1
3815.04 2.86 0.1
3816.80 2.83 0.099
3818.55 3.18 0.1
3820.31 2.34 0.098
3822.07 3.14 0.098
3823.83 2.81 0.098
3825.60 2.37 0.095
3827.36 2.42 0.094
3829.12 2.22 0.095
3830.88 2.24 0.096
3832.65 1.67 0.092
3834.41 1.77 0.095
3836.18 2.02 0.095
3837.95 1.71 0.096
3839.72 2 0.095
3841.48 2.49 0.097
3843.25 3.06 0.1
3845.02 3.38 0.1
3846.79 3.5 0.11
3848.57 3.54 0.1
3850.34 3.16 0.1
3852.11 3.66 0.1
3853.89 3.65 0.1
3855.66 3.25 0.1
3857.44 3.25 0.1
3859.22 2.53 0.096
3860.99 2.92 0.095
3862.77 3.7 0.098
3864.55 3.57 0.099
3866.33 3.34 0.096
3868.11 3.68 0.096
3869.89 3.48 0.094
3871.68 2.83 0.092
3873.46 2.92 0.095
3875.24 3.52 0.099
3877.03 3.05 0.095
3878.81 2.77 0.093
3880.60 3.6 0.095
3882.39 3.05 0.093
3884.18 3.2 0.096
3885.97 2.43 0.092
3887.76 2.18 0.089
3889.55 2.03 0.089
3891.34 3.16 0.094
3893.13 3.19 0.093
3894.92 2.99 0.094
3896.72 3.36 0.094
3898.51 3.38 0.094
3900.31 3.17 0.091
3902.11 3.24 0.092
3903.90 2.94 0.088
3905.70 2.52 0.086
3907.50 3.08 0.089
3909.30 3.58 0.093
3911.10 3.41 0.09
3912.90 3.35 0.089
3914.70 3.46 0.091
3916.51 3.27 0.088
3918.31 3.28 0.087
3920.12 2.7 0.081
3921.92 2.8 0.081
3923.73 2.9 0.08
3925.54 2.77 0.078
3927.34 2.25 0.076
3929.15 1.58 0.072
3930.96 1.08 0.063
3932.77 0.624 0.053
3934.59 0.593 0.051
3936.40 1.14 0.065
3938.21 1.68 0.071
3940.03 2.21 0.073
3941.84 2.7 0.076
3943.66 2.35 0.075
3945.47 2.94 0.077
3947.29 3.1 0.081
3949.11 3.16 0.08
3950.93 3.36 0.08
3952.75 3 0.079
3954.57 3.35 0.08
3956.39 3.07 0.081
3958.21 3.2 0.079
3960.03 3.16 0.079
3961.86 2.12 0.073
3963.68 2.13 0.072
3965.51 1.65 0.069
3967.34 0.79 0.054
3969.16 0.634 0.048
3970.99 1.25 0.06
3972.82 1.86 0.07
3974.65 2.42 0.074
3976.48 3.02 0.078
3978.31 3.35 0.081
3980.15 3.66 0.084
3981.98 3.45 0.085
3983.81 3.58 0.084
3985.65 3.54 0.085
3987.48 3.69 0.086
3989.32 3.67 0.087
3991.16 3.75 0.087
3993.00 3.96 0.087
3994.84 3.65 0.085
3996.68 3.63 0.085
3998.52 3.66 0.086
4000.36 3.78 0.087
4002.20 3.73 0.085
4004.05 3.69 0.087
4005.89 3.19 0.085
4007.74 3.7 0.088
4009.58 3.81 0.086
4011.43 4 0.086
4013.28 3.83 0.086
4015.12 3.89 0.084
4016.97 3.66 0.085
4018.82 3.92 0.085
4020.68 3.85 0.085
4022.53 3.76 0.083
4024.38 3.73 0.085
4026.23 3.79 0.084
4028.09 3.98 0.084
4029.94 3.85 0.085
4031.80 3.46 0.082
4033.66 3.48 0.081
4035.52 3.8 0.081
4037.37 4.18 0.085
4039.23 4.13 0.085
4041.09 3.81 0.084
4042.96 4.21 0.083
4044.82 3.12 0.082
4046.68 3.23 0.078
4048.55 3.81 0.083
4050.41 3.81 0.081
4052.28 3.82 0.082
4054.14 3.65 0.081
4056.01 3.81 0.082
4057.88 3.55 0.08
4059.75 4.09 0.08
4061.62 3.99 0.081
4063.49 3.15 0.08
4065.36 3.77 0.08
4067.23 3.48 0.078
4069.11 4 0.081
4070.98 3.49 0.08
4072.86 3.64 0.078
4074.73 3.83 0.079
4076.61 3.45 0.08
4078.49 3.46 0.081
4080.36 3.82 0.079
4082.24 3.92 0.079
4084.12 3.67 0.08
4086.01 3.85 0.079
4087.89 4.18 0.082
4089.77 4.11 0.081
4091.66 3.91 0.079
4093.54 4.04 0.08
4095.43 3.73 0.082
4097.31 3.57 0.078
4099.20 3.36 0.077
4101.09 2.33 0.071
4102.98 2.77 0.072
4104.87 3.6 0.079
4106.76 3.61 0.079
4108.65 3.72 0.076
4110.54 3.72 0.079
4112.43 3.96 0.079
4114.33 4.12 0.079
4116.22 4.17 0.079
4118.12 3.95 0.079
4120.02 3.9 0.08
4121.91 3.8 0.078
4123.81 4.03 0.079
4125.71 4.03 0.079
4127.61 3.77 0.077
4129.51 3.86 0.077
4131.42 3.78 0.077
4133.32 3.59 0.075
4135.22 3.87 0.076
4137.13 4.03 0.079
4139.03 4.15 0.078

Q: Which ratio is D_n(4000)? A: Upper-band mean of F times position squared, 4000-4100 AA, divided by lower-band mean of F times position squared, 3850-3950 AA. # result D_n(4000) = 1.42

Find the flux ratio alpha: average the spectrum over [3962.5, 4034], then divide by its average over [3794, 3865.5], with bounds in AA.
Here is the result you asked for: 1.13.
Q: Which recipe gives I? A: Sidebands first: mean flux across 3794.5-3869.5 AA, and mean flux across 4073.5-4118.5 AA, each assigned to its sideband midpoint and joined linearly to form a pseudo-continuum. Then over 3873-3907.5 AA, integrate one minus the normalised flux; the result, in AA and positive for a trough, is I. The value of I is 1.3 AA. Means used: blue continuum 2.94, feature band 2.99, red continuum 3.7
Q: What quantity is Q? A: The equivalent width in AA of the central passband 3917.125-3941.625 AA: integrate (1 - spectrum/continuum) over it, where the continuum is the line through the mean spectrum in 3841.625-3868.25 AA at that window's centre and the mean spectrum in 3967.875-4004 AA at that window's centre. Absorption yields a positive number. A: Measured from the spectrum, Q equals 9.3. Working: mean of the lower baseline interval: 3.31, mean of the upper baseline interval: 3.16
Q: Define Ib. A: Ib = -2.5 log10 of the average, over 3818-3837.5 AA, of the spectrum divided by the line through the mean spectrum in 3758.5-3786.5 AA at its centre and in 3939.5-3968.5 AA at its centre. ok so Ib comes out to 0.26 mag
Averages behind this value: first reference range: 3.14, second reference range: 2.63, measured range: 2.35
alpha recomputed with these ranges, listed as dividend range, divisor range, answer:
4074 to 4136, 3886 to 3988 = 1.41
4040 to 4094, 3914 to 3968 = 1.55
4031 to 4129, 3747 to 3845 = 1.30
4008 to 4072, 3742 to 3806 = 1.26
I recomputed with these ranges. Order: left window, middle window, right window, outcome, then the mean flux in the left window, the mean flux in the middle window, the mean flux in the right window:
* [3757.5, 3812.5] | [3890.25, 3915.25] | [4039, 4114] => 1.29 AA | 3.15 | 3.19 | 3.68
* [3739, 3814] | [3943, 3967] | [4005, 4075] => 5.08 AA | 3.04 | 2.77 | 3.74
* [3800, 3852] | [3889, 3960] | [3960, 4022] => 7.35 AA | 2.85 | 2.73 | 3.17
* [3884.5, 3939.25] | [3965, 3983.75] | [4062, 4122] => 4.47 AA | 2.61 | 2.28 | 3.69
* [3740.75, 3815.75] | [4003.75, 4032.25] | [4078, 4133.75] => -1.64 AA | 3.04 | 3.76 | 3.75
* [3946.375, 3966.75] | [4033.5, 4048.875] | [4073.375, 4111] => -2.04 AA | 2.81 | 3.76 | 3.63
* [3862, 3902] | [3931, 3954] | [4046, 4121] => 7.59 AA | 3.12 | 2.21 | 3.7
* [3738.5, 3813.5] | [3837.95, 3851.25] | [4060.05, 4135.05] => 1.06 AA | 3.04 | 2.93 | 3.73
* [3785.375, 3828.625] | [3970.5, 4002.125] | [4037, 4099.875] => 1.76 AA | 3.02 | 3.33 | 3.75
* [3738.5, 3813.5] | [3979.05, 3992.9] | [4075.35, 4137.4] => -0.59 AA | 3.04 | 3.64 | 3.75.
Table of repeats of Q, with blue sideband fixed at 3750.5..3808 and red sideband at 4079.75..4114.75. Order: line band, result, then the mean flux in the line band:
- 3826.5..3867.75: 4.94 AA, 2.84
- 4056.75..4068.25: -0.20 AA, 3.67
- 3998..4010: -0.47 AA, 3.65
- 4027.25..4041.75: -1.12 AA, 3.84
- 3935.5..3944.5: 3.65 AA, 2.01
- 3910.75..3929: 2.21 AA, 2.95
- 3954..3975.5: 8.25 AA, 2.12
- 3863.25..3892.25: 1.93 AA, 3.06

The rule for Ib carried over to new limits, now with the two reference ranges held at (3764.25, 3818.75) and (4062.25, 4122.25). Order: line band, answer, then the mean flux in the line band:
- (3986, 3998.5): -0.059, 3.71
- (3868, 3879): 0.046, 3.17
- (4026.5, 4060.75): -0.047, 3.77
